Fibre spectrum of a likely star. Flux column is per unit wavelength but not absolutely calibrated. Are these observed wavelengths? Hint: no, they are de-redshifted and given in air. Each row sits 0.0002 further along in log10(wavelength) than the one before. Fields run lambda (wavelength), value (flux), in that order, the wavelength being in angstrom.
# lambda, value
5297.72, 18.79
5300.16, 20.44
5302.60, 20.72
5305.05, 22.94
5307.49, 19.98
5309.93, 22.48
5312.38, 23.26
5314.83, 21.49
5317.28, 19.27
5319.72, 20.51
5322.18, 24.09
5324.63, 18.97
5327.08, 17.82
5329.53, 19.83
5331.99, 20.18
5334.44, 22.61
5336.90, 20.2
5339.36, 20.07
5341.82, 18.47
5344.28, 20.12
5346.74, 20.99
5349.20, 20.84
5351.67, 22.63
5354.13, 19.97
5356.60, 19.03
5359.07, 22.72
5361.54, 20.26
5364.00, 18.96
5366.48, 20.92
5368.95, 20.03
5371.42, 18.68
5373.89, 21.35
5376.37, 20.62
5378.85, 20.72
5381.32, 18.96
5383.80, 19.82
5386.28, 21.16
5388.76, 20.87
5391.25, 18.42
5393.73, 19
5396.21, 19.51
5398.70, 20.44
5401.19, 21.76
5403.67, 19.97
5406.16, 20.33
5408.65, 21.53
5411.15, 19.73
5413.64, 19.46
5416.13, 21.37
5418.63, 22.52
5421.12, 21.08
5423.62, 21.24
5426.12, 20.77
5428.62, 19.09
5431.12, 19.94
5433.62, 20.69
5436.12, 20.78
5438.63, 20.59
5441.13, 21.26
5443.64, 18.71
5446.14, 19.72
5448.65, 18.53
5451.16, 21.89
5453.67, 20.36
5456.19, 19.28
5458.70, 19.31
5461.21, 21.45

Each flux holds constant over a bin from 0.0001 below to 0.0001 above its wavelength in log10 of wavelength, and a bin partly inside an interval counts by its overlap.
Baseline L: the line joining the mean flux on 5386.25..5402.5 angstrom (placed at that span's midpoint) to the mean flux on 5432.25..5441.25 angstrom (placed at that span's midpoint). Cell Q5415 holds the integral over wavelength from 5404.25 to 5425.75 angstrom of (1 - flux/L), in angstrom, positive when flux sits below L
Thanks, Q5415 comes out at -0.5 angstrom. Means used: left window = 20.1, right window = 20.8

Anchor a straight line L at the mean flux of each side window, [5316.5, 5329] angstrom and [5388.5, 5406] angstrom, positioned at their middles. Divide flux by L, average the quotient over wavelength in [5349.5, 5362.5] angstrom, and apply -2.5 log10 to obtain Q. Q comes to -0.045 mag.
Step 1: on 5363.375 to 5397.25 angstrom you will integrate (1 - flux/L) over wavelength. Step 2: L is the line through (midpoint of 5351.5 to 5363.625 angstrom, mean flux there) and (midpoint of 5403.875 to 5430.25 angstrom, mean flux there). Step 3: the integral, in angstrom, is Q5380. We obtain 1.2 angstrom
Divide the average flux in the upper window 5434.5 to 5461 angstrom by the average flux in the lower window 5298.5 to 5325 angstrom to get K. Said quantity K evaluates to 0.94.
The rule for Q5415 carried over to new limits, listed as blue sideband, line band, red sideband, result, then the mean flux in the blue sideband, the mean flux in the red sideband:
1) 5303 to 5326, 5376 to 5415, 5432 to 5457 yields 1.0 angstrom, 21.4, 20.2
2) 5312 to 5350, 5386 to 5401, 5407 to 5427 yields 0.6 angstrom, 20.5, 20.9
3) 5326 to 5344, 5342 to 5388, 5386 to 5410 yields -0.7 angstrom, 19.9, 20.3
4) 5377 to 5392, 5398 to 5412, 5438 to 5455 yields -0.4 angstrom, 20.1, 20.1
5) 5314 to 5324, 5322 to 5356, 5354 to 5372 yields 0.6 angstrom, 21.2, 20.1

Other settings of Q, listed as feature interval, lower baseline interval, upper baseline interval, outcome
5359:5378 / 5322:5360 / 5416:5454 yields 0.01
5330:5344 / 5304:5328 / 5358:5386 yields 0.03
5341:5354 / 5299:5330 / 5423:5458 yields 0.01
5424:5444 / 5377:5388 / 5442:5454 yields -0.02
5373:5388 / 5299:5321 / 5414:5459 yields 0.02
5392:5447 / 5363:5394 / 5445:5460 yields -0.03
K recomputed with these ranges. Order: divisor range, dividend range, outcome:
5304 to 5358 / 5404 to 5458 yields 0.98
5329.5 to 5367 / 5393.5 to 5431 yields 1.00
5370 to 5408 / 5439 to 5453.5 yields 1.00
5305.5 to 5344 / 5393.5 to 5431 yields 0.99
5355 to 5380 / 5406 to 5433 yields 1.02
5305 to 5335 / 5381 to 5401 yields 0.95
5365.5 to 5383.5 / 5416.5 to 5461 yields 1.01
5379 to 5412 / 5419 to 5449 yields 1.01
